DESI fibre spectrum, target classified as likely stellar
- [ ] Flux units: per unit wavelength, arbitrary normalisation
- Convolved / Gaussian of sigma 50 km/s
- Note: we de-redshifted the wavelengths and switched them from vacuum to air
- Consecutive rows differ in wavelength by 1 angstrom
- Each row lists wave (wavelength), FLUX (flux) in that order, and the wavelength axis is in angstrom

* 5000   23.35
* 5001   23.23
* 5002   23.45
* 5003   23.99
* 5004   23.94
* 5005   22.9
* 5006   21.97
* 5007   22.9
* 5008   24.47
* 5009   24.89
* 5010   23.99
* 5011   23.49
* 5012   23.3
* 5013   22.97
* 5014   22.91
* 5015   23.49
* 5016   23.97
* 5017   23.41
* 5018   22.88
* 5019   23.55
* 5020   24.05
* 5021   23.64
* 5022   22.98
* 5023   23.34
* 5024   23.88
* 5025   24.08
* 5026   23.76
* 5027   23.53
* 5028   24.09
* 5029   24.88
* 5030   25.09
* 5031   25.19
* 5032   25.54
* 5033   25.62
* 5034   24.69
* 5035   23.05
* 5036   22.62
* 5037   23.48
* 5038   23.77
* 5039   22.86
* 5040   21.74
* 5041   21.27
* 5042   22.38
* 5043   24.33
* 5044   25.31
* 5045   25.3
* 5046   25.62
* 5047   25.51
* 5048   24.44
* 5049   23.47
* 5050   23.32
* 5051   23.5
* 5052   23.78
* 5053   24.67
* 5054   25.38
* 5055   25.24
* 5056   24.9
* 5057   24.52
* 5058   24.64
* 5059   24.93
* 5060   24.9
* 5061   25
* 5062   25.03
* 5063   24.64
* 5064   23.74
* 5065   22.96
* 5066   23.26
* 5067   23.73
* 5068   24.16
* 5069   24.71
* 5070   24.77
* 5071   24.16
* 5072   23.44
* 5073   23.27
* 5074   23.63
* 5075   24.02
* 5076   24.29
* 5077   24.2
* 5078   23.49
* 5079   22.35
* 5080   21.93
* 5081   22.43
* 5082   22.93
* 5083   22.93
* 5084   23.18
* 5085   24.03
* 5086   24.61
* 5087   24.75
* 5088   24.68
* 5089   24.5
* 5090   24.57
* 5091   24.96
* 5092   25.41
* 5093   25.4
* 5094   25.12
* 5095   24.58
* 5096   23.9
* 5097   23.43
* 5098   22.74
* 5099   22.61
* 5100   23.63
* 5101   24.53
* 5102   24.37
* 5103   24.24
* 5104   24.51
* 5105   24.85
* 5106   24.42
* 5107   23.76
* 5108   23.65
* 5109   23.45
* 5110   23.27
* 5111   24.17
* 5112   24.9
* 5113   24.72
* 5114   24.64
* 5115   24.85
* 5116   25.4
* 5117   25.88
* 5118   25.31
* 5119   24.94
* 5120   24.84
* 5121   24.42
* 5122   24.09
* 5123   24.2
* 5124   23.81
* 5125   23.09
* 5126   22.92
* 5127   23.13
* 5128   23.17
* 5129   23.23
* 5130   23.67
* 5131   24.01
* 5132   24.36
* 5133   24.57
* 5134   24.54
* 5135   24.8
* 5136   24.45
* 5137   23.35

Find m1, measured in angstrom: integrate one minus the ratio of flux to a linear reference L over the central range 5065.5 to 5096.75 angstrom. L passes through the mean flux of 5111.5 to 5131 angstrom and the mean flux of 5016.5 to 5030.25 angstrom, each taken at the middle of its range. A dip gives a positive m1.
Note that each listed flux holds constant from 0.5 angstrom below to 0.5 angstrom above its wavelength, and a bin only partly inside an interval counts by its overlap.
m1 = 0.1 angstrom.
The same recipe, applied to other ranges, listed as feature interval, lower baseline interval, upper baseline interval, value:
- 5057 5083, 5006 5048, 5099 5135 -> 0.2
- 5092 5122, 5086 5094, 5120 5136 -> 0.1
